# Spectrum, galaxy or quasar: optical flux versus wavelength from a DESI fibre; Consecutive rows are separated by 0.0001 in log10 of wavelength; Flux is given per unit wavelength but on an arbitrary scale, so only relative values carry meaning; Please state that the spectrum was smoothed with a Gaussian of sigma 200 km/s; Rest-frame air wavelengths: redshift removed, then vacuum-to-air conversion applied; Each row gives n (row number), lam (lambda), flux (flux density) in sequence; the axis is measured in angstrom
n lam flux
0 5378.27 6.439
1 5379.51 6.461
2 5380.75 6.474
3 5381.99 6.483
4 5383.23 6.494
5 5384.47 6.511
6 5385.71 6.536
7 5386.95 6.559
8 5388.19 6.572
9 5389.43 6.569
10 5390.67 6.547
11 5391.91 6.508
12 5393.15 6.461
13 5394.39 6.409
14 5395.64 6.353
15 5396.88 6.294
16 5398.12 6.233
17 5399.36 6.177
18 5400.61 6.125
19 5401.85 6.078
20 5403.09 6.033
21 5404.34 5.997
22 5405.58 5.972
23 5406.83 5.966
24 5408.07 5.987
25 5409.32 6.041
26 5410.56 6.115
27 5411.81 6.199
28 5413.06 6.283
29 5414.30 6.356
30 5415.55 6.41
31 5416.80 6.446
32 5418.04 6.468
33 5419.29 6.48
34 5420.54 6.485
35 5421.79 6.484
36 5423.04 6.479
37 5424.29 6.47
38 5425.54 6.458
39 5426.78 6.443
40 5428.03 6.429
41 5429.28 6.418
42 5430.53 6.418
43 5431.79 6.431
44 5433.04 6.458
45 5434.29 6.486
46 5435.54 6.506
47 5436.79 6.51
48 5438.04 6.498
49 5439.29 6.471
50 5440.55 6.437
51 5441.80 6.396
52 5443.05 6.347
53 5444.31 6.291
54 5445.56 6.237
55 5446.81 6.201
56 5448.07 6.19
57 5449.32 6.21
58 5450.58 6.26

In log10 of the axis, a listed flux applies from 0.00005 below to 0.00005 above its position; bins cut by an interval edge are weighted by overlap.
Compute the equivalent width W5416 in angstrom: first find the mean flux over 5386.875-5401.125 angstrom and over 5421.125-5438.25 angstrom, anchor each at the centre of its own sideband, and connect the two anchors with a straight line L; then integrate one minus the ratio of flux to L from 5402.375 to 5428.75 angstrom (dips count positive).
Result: 0.6 angstrom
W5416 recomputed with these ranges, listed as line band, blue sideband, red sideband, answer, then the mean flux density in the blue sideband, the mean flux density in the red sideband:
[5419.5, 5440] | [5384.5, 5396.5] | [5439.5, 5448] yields -0.3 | 6.5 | 6.31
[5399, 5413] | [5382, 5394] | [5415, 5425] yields 0.9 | 6.53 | 6.46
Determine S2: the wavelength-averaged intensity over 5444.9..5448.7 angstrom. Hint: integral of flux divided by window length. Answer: 6.22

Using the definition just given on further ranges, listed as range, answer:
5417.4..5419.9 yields 6.49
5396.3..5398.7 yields 6.27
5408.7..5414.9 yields 6.2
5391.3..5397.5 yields 6.4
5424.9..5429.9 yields 6.45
